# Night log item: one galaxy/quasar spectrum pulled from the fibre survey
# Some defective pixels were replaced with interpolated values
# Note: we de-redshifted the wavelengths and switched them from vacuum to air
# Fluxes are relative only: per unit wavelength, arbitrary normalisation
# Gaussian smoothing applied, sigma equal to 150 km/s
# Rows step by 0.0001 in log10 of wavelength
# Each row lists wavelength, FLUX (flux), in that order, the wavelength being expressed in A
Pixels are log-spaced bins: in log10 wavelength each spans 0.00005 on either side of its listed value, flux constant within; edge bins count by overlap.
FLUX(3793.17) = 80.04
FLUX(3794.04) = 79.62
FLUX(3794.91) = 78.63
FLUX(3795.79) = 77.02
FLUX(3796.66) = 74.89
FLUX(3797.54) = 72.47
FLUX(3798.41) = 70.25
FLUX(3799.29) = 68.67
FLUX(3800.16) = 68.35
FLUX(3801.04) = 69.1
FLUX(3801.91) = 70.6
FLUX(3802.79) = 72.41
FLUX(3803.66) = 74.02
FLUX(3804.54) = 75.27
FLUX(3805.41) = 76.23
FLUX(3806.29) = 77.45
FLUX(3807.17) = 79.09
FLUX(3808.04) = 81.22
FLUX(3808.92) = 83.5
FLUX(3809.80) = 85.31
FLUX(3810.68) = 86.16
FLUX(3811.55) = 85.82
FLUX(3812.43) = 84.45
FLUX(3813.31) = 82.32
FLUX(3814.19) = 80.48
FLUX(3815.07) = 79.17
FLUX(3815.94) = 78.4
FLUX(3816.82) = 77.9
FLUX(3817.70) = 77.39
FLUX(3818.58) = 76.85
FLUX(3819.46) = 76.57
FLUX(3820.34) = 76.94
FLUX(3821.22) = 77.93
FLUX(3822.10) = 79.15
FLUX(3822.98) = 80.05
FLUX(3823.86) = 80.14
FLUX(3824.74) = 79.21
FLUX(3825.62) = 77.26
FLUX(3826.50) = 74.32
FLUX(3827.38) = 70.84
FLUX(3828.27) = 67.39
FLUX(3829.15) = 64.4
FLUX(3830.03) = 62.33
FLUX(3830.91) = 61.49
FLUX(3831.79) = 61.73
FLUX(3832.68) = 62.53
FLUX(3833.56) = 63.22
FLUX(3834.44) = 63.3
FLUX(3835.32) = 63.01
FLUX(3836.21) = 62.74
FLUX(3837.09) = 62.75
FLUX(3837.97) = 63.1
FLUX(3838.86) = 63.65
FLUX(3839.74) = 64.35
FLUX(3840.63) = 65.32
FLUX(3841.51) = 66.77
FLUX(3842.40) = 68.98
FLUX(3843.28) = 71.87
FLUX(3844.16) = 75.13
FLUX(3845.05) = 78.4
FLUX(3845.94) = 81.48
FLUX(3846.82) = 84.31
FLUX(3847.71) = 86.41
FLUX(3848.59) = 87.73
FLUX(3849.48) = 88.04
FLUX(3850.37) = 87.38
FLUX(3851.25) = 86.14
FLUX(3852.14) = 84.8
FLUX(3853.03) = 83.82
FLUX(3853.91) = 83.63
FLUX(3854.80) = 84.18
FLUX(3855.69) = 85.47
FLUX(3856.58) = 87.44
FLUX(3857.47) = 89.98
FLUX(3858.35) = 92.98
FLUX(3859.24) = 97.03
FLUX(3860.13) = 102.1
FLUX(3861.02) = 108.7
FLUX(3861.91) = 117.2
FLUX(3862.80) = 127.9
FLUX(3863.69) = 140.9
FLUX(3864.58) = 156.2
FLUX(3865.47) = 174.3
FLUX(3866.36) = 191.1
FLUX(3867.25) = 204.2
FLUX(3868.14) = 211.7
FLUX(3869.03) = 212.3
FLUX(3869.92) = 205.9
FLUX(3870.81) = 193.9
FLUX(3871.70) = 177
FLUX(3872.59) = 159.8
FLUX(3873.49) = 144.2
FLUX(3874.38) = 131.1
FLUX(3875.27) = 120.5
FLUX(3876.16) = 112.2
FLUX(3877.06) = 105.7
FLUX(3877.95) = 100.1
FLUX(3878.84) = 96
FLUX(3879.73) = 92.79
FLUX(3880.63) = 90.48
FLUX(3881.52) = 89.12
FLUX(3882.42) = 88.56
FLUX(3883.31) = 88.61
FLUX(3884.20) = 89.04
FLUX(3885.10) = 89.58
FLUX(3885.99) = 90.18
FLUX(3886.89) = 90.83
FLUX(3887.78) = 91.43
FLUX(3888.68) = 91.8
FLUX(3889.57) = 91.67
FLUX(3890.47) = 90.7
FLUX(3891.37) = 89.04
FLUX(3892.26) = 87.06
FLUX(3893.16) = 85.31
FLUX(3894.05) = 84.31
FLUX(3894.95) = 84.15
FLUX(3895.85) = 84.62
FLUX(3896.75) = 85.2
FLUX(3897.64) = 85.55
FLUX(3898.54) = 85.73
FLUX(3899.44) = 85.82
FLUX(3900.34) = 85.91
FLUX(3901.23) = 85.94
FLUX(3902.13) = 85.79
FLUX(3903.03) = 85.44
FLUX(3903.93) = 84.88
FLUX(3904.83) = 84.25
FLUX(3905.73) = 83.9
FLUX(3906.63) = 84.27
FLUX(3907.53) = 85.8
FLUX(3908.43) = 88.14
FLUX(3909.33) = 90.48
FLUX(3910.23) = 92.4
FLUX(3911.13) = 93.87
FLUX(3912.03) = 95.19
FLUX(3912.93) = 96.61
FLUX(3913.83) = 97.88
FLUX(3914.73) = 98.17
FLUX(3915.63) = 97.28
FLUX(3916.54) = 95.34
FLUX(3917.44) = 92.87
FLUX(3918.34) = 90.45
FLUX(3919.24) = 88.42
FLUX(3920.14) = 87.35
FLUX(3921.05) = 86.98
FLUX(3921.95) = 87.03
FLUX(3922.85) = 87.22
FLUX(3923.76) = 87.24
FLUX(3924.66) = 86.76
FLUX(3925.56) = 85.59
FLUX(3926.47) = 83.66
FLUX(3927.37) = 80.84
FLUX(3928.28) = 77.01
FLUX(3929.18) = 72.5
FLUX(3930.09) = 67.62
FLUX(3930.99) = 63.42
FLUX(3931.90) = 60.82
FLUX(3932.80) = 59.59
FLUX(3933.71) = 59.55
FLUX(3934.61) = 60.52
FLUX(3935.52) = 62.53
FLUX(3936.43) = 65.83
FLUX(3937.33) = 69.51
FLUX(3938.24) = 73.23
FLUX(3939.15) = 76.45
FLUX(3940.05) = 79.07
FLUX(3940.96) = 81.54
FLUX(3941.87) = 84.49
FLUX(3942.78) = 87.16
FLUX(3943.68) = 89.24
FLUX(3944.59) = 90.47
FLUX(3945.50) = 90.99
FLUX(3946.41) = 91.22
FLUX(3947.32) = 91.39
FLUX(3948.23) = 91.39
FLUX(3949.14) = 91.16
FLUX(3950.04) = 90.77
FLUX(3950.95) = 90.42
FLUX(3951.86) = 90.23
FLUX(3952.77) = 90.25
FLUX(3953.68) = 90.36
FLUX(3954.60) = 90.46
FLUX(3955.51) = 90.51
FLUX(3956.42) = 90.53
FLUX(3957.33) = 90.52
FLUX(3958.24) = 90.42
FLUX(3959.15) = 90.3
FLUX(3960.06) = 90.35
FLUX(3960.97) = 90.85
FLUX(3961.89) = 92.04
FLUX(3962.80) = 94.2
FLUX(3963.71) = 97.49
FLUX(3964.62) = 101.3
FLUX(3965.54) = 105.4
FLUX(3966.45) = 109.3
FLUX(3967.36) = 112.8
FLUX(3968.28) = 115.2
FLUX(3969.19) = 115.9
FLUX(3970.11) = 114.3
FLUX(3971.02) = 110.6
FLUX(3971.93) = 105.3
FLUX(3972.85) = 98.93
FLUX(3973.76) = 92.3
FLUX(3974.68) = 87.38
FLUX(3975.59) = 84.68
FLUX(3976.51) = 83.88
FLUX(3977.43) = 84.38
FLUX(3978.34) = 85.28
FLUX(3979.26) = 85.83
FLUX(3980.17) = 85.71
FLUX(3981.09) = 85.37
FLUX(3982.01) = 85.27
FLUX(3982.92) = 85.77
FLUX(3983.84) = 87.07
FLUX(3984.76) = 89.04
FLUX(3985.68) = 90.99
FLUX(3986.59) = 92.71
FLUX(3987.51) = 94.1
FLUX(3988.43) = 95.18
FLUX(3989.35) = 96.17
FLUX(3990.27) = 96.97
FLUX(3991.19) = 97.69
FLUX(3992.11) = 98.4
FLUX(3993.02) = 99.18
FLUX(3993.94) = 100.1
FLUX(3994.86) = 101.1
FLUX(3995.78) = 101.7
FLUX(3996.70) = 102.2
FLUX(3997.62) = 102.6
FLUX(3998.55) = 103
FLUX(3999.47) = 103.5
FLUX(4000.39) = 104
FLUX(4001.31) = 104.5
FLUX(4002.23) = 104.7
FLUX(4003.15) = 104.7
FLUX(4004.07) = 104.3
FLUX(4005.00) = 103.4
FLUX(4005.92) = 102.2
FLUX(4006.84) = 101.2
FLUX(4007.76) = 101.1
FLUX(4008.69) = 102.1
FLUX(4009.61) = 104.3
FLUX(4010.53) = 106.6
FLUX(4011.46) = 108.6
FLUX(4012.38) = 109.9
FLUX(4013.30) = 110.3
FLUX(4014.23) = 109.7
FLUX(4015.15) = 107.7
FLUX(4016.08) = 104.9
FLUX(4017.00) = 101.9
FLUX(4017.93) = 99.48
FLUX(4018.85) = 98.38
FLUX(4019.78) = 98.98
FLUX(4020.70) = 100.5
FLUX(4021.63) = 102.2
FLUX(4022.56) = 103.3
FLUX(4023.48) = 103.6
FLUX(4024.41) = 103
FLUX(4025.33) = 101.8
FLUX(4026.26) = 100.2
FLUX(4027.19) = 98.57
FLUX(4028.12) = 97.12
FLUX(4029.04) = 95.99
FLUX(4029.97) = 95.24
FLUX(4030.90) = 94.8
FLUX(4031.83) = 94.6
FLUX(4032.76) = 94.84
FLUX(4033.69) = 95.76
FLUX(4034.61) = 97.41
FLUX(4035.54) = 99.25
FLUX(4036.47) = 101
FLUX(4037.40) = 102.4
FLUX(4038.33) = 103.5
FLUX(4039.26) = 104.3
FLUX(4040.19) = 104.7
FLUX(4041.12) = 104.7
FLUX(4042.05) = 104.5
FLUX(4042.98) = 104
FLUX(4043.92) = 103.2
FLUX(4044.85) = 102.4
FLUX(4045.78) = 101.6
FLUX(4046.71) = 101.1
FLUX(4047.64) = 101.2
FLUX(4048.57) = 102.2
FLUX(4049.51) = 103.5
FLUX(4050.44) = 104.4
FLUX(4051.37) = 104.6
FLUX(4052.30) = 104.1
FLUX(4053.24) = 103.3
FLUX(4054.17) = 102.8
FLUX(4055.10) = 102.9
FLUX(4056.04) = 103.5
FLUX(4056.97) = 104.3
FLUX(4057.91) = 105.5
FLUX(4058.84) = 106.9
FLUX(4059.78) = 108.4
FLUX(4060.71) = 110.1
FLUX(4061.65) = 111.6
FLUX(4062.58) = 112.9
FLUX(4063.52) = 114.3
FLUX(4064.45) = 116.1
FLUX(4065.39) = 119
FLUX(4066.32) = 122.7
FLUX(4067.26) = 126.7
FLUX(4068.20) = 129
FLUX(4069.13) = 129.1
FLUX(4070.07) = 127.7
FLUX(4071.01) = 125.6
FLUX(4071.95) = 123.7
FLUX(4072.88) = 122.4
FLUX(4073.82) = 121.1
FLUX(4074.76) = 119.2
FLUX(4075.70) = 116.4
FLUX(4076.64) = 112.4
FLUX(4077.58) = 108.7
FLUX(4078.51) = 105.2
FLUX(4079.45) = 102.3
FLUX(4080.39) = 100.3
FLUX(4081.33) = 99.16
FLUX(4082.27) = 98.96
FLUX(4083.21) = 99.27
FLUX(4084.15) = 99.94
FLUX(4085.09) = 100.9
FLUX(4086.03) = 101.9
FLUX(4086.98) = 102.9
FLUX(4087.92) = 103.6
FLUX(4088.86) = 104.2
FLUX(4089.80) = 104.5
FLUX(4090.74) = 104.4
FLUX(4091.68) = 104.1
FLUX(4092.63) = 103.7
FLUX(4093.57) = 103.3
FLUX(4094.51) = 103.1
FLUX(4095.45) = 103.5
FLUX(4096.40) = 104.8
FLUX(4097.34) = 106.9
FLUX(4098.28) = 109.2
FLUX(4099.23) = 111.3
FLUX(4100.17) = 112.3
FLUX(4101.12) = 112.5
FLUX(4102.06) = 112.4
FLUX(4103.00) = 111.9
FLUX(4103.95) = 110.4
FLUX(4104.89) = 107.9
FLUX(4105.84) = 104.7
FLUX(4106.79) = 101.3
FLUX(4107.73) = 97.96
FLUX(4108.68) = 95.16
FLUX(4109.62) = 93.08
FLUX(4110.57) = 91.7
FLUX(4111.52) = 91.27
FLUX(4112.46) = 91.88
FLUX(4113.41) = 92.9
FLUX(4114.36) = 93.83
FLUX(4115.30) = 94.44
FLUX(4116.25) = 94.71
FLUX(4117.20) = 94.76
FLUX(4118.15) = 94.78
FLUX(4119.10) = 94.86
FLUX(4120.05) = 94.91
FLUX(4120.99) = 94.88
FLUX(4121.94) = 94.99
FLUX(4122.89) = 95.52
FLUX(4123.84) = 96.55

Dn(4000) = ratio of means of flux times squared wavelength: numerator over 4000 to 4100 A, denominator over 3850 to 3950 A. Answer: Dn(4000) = 1.17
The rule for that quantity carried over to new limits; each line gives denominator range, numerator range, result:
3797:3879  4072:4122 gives 1.25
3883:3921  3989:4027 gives 1.22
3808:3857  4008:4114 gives 1.56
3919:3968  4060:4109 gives 1.38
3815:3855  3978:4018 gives 1.45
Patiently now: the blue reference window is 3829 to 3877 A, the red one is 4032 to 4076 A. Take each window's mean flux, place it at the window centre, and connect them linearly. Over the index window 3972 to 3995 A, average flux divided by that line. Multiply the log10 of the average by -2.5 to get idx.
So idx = 0.18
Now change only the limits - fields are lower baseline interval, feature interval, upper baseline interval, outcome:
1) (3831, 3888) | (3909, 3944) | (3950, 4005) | 0.21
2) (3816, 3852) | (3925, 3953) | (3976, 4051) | 0.13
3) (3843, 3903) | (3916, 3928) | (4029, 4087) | 0.22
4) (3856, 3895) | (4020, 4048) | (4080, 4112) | 0.08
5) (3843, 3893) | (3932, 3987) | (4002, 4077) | 0.22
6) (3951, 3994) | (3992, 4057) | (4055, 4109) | -0.01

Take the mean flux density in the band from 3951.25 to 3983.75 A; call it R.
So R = 94.5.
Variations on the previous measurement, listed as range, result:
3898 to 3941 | 82.4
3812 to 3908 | 94.5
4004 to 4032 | 102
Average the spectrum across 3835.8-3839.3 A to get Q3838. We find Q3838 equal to 63.1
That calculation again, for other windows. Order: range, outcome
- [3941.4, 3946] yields 88.4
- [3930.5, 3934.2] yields 61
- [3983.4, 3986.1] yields 88.9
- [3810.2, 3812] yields 86.1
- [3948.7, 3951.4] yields 91.1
